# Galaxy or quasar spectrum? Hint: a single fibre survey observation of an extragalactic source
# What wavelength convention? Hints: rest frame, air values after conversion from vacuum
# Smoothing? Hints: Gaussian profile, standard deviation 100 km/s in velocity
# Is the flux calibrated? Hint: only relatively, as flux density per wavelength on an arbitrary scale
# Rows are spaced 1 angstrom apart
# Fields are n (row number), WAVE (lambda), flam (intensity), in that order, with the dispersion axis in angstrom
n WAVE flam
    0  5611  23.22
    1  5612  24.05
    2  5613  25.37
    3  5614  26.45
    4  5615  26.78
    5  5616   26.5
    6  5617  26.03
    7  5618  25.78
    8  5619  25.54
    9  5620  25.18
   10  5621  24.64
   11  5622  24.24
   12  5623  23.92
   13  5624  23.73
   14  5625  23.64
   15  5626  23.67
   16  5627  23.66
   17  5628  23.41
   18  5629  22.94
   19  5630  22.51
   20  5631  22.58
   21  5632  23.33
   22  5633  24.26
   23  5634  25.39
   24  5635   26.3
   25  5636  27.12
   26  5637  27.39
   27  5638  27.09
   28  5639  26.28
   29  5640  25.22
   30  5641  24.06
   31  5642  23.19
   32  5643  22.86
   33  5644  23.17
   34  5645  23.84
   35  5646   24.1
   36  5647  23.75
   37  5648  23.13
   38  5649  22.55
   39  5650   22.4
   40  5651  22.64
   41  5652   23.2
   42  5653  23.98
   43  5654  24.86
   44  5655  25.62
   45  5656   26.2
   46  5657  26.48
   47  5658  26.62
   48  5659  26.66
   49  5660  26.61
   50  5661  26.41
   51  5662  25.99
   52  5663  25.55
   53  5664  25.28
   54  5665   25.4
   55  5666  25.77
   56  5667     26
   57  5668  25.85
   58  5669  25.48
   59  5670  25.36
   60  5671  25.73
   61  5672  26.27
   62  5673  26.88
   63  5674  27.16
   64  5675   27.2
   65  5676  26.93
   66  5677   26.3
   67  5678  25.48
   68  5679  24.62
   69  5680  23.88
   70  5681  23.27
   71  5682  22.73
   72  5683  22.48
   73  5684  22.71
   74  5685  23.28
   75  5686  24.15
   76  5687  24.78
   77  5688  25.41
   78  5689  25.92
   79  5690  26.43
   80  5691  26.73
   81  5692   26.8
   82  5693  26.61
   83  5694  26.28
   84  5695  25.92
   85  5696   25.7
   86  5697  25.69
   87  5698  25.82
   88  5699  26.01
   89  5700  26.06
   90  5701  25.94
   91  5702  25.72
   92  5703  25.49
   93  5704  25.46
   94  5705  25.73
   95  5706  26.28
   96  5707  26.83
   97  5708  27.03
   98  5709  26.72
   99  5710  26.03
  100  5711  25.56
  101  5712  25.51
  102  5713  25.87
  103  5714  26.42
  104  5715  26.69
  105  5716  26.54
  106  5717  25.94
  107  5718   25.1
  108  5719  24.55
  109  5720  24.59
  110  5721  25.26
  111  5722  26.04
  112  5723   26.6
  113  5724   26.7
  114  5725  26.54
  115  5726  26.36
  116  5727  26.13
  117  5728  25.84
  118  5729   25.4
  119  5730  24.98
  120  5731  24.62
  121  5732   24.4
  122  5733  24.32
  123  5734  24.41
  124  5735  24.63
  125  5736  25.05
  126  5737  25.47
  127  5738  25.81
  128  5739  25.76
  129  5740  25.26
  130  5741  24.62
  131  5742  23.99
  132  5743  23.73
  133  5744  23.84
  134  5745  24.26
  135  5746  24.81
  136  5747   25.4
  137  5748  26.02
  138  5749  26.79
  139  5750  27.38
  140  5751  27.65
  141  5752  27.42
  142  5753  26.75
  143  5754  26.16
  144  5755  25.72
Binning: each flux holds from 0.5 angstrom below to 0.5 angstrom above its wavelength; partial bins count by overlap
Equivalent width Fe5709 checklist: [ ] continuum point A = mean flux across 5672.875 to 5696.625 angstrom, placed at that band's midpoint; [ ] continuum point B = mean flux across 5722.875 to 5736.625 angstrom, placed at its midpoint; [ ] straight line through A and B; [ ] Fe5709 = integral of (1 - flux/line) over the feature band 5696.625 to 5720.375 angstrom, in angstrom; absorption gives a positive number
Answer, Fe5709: -0.5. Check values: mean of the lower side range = 25.3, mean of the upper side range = 25.4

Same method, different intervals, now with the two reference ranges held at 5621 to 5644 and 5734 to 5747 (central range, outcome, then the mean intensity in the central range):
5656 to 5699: -1.8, 25.6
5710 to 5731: -0.9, 25.8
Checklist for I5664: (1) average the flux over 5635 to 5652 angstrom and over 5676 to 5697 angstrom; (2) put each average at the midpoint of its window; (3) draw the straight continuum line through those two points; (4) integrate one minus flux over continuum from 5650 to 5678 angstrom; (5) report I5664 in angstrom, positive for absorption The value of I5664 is -1.2 angstrom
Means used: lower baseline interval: 24.3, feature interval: 25.7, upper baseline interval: 25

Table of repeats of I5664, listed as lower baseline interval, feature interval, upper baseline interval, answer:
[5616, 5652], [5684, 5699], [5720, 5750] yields -0.4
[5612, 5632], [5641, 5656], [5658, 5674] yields 1.1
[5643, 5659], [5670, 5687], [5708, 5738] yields -0.1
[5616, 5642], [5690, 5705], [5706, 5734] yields -0.3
